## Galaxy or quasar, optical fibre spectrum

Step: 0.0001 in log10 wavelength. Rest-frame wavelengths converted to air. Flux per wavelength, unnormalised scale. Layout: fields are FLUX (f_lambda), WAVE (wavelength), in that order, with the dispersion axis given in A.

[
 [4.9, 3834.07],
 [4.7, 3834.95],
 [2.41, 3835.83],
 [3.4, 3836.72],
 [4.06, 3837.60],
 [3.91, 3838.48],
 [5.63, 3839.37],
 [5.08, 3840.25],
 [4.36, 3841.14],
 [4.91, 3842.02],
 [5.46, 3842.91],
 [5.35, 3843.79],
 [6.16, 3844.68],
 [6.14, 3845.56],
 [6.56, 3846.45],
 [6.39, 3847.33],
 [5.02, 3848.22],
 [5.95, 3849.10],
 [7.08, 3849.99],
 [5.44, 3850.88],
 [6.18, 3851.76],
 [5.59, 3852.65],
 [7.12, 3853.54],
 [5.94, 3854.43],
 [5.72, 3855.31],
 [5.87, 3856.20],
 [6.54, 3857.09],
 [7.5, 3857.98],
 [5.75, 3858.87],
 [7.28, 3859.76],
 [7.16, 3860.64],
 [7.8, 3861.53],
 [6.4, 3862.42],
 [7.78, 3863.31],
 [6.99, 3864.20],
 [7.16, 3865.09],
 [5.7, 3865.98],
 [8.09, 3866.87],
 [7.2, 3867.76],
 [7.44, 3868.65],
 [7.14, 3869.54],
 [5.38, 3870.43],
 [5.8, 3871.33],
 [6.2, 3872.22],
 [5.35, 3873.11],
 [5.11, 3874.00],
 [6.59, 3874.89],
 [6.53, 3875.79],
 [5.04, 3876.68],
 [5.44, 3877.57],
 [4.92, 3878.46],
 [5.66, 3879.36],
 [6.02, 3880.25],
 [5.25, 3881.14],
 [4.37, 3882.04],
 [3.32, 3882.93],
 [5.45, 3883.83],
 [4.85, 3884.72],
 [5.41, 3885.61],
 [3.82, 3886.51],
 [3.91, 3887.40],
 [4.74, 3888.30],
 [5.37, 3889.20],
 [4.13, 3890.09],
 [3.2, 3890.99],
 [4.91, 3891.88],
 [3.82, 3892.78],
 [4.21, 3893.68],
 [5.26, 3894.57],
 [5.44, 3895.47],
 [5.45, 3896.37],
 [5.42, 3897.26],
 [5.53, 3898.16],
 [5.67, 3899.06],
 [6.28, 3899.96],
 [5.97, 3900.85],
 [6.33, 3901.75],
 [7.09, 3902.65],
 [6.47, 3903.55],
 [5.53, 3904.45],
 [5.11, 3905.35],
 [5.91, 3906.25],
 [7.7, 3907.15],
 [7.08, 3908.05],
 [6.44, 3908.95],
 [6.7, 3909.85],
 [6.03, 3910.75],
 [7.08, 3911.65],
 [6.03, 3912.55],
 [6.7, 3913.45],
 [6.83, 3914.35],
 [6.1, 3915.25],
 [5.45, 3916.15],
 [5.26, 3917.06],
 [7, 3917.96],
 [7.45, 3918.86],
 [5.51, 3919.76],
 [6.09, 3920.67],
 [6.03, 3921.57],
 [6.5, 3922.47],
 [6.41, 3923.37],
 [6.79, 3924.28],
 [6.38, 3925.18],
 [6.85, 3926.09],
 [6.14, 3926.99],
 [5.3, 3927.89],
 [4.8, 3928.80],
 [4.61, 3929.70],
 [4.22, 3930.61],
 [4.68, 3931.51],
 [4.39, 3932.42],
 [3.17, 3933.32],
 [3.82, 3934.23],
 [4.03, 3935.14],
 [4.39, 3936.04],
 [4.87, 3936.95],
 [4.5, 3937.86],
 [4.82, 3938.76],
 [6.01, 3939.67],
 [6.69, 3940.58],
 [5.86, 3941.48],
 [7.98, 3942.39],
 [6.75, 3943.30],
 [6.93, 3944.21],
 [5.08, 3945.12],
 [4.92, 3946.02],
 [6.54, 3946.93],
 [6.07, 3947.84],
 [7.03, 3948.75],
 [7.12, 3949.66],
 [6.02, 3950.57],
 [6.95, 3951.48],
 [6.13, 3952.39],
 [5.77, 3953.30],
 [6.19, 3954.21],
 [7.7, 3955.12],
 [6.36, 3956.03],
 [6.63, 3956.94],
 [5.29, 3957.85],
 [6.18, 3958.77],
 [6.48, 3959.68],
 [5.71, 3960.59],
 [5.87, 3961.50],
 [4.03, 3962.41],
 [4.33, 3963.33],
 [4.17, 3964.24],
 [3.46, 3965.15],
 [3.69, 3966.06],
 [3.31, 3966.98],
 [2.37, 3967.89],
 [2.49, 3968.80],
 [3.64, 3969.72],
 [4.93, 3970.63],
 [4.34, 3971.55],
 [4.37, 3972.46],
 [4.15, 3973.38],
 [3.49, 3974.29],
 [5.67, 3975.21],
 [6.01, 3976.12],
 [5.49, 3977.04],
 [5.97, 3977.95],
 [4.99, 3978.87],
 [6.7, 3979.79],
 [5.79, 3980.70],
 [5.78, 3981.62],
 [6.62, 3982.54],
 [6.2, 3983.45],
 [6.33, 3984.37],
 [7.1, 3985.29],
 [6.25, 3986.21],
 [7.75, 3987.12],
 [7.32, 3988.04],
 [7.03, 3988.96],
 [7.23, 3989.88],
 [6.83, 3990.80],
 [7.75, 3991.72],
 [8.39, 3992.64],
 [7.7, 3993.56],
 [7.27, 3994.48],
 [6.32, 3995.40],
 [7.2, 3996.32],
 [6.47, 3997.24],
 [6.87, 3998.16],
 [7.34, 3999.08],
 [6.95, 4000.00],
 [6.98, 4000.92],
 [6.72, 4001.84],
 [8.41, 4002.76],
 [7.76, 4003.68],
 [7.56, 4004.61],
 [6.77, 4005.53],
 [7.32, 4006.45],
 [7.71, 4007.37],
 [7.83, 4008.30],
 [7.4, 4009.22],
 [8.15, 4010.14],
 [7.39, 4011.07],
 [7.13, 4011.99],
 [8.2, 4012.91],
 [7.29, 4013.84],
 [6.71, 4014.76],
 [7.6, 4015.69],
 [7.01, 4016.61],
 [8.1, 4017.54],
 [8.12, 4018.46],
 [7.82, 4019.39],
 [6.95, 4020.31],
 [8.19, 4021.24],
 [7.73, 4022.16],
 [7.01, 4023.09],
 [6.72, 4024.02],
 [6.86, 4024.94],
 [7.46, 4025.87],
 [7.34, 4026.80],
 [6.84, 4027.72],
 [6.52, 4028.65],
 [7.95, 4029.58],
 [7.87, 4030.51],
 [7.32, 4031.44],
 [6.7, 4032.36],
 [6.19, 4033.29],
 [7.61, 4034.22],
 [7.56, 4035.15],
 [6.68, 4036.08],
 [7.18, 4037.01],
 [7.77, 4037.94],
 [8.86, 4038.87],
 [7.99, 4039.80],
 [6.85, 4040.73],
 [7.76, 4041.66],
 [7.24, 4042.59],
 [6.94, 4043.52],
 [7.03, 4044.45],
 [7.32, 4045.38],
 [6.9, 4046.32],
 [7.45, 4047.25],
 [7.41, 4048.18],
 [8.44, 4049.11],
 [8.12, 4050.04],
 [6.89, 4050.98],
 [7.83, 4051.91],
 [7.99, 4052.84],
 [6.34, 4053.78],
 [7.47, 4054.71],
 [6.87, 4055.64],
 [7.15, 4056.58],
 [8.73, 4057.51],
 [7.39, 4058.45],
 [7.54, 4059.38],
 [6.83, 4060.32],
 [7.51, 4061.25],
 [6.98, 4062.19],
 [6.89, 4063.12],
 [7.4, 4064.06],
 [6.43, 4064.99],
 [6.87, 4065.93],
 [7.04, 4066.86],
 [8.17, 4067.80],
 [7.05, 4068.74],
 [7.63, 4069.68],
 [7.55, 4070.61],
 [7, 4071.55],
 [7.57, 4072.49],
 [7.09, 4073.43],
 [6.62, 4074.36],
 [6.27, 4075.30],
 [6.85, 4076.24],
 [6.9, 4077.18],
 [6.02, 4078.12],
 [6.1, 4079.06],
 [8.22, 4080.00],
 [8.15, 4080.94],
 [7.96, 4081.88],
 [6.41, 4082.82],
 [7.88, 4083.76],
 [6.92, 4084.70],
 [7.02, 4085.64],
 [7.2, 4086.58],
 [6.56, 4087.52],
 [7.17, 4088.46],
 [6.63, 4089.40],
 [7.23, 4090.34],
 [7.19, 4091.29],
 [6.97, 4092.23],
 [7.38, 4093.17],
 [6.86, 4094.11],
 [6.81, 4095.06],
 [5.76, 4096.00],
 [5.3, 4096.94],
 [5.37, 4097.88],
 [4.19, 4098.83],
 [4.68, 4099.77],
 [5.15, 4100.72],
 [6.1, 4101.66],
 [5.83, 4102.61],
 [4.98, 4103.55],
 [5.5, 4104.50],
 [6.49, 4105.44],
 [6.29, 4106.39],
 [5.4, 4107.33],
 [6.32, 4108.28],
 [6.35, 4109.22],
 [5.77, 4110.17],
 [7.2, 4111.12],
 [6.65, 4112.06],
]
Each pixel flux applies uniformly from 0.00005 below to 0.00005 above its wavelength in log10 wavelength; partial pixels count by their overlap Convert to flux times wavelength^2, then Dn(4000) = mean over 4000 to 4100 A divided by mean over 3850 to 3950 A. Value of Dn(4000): 1.33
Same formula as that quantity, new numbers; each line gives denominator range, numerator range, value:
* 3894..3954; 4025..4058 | 1.33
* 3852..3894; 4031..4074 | 1.39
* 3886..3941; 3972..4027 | 1.31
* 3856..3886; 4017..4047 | 1.30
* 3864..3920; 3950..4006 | 1.09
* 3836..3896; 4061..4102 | 1.34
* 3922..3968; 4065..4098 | 1.35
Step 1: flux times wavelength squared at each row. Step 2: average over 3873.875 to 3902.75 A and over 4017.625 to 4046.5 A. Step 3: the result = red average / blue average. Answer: 1.5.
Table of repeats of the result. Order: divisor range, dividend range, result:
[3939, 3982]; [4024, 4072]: 1.40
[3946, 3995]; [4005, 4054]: 1.32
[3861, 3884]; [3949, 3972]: 0.89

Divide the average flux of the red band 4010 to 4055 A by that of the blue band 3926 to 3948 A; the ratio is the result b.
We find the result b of 1.4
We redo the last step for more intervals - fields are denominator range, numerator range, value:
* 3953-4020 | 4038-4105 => 1.10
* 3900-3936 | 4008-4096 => 1.24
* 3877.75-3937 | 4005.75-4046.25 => 1.35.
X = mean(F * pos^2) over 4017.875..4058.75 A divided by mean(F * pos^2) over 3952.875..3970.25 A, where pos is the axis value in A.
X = 1.6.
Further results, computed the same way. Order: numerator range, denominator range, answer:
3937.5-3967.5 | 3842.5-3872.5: 0.94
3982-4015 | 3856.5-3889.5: 1.29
